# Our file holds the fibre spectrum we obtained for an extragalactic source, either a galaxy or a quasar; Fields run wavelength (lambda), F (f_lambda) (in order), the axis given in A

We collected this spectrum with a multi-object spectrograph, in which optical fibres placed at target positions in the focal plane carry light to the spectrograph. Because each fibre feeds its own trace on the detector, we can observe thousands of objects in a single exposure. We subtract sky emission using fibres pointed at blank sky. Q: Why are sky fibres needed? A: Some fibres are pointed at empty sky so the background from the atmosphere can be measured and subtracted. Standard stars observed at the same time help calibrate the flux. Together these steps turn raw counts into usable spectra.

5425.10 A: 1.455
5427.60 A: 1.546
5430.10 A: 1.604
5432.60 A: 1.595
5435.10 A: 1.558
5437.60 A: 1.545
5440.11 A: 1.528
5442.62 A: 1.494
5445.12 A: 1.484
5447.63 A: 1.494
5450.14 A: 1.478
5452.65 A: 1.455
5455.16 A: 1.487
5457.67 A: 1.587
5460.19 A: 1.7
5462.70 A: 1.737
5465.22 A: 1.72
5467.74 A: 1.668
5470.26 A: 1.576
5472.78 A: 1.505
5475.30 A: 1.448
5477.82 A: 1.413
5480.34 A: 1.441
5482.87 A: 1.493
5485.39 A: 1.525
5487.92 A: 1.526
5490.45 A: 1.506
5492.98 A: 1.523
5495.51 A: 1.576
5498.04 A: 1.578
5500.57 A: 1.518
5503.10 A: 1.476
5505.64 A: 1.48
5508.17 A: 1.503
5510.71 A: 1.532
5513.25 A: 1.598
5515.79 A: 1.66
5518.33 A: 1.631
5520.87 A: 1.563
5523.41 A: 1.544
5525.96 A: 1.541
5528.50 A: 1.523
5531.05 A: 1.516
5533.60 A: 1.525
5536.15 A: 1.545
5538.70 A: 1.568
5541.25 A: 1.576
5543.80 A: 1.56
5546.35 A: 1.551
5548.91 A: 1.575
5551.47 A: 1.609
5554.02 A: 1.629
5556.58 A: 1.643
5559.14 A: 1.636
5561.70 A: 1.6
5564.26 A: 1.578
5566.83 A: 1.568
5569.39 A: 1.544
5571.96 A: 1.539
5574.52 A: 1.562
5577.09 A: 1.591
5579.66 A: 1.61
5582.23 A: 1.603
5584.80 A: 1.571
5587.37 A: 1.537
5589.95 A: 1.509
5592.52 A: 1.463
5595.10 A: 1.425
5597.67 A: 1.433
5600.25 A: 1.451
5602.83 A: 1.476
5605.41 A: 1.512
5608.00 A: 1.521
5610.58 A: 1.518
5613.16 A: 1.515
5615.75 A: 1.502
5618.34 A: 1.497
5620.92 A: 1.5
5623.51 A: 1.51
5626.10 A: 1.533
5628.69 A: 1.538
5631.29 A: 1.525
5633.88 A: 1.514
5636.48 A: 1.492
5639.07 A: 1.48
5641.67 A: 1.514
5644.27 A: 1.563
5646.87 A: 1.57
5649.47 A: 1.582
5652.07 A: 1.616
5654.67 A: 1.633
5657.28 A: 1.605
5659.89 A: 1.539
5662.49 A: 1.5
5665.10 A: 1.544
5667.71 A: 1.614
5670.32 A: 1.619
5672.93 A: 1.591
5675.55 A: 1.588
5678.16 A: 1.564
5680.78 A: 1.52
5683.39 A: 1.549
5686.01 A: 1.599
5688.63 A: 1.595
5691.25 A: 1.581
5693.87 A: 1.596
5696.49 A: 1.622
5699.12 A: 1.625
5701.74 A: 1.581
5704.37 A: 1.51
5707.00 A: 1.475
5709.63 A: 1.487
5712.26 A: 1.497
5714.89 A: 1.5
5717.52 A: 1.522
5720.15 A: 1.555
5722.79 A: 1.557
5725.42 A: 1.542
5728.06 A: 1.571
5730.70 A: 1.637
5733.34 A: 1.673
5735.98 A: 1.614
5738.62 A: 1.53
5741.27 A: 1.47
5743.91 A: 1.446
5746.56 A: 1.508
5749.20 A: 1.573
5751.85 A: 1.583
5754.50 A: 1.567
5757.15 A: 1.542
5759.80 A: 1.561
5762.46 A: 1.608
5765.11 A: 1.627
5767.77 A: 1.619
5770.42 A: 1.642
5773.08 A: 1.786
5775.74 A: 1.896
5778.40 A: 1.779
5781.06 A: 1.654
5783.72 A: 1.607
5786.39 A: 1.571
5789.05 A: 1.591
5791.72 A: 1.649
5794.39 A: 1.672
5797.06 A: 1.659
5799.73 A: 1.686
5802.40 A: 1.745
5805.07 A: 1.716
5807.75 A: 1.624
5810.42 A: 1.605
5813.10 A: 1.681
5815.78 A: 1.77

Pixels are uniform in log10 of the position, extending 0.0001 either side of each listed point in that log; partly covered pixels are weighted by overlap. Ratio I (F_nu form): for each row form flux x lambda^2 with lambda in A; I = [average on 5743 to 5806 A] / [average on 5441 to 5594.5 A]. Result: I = 1.2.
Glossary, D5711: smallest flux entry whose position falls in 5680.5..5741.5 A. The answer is 1.47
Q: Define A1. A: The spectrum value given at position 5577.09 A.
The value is 1.591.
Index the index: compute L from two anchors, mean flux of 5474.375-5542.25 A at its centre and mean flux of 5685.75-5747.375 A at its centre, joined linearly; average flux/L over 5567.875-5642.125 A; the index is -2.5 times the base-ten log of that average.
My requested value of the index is 0.02 mag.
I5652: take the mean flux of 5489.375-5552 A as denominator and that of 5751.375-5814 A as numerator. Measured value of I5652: 1.07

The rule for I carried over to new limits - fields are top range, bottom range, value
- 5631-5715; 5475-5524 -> 1.08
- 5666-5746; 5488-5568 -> 1.06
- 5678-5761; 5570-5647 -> 1.06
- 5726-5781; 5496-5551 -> 1.13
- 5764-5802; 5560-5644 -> 1.17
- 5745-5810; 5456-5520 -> 1.17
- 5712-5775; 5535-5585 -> 1.06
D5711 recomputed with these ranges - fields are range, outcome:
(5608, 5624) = 1.497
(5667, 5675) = 1.591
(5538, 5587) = 1.539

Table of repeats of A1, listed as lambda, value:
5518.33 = 1.631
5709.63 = 1.487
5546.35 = 1.551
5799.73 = 1.686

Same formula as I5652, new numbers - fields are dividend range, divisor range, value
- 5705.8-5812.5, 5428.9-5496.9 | 1.04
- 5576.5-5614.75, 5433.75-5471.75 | 0.97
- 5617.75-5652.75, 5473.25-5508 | 1.02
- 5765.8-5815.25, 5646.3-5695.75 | 1.06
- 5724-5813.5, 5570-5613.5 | 1.07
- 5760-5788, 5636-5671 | 1.07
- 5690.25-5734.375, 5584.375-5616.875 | 1.04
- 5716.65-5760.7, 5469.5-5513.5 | 1.03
